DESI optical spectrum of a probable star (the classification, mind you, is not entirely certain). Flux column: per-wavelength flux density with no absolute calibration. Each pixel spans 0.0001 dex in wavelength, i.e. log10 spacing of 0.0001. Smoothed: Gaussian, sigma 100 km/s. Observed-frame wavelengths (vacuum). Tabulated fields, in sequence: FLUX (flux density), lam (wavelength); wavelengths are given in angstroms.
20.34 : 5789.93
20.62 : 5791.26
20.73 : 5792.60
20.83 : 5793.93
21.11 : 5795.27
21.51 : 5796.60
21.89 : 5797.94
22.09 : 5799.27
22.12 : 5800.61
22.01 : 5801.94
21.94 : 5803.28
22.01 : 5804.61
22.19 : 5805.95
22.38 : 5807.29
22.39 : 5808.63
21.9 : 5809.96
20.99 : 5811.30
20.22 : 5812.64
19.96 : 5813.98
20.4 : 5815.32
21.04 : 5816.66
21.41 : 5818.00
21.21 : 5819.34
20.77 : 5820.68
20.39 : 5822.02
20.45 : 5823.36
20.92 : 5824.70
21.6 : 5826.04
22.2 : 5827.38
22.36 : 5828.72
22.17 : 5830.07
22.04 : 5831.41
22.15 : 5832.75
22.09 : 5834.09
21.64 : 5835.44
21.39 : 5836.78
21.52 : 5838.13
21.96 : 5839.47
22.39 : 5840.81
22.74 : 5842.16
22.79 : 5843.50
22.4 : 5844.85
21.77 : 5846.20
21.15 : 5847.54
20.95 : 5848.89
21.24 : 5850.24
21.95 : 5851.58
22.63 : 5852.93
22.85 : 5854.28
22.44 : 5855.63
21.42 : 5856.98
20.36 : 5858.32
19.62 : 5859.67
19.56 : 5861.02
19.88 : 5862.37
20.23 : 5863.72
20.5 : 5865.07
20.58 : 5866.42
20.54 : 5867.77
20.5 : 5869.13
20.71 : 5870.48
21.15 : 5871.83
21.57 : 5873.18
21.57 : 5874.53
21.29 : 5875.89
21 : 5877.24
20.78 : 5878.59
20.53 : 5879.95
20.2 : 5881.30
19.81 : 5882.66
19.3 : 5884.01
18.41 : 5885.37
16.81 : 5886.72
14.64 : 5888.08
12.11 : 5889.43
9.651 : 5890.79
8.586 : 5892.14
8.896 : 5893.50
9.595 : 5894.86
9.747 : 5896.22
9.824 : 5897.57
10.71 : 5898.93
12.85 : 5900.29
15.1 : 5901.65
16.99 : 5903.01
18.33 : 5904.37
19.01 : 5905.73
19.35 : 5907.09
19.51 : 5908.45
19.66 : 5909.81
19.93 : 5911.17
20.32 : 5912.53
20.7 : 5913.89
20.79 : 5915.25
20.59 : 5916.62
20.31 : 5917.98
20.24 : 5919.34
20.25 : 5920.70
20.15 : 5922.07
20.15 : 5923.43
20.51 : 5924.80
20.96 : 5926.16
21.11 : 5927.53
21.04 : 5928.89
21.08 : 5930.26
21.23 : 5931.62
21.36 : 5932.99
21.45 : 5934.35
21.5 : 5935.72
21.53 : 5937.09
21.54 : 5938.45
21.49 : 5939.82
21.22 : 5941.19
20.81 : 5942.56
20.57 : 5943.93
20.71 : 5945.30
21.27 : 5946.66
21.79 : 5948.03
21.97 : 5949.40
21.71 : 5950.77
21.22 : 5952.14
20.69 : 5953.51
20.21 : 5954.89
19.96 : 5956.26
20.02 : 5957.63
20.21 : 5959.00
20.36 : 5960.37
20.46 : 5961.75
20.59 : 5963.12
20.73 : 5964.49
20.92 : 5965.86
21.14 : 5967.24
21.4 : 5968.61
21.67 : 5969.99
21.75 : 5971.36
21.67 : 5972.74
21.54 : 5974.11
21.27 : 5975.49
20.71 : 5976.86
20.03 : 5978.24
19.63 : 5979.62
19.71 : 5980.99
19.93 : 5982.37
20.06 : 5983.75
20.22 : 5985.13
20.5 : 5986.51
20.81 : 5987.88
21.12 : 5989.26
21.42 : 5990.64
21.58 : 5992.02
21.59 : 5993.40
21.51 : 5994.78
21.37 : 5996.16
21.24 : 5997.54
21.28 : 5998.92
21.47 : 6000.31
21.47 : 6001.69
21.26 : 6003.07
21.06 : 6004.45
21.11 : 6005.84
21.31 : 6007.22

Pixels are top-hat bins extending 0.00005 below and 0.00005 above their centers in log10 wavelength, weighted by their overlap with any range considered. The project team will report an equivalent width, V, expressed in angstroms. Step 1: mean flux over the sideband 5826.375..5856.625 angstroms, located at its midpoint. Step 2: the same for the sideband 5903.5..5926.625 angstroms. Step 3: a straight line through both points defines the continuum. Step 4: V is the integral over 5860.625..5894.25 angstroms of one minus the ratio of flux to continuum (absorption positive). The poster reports 4.4 angstroms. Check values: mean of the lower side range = 22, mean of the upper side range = 20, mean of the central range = 18.3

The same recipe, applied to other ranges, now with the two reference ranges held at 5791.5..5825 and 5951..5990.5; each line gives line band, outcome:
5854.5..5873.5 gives 0.4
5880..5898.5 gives 6.3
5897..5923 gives 3.4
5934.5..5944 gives -0.2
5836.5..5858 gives -0.8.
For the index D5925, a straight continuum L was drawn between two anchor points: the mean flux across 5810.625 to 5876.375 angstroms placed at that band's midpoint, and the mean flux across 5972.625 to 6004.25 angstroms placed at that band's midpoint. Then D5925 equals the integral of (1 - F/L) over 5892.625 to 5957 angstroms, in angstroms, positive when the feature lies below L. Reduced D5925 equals 6.0 angstroms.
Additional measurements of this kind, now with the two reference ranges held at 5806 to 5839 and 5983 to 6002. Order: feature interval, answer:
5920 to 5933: 0.29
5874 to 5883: 0.23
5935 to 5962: 0.27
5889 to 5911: 7.61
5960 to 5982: 0.31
